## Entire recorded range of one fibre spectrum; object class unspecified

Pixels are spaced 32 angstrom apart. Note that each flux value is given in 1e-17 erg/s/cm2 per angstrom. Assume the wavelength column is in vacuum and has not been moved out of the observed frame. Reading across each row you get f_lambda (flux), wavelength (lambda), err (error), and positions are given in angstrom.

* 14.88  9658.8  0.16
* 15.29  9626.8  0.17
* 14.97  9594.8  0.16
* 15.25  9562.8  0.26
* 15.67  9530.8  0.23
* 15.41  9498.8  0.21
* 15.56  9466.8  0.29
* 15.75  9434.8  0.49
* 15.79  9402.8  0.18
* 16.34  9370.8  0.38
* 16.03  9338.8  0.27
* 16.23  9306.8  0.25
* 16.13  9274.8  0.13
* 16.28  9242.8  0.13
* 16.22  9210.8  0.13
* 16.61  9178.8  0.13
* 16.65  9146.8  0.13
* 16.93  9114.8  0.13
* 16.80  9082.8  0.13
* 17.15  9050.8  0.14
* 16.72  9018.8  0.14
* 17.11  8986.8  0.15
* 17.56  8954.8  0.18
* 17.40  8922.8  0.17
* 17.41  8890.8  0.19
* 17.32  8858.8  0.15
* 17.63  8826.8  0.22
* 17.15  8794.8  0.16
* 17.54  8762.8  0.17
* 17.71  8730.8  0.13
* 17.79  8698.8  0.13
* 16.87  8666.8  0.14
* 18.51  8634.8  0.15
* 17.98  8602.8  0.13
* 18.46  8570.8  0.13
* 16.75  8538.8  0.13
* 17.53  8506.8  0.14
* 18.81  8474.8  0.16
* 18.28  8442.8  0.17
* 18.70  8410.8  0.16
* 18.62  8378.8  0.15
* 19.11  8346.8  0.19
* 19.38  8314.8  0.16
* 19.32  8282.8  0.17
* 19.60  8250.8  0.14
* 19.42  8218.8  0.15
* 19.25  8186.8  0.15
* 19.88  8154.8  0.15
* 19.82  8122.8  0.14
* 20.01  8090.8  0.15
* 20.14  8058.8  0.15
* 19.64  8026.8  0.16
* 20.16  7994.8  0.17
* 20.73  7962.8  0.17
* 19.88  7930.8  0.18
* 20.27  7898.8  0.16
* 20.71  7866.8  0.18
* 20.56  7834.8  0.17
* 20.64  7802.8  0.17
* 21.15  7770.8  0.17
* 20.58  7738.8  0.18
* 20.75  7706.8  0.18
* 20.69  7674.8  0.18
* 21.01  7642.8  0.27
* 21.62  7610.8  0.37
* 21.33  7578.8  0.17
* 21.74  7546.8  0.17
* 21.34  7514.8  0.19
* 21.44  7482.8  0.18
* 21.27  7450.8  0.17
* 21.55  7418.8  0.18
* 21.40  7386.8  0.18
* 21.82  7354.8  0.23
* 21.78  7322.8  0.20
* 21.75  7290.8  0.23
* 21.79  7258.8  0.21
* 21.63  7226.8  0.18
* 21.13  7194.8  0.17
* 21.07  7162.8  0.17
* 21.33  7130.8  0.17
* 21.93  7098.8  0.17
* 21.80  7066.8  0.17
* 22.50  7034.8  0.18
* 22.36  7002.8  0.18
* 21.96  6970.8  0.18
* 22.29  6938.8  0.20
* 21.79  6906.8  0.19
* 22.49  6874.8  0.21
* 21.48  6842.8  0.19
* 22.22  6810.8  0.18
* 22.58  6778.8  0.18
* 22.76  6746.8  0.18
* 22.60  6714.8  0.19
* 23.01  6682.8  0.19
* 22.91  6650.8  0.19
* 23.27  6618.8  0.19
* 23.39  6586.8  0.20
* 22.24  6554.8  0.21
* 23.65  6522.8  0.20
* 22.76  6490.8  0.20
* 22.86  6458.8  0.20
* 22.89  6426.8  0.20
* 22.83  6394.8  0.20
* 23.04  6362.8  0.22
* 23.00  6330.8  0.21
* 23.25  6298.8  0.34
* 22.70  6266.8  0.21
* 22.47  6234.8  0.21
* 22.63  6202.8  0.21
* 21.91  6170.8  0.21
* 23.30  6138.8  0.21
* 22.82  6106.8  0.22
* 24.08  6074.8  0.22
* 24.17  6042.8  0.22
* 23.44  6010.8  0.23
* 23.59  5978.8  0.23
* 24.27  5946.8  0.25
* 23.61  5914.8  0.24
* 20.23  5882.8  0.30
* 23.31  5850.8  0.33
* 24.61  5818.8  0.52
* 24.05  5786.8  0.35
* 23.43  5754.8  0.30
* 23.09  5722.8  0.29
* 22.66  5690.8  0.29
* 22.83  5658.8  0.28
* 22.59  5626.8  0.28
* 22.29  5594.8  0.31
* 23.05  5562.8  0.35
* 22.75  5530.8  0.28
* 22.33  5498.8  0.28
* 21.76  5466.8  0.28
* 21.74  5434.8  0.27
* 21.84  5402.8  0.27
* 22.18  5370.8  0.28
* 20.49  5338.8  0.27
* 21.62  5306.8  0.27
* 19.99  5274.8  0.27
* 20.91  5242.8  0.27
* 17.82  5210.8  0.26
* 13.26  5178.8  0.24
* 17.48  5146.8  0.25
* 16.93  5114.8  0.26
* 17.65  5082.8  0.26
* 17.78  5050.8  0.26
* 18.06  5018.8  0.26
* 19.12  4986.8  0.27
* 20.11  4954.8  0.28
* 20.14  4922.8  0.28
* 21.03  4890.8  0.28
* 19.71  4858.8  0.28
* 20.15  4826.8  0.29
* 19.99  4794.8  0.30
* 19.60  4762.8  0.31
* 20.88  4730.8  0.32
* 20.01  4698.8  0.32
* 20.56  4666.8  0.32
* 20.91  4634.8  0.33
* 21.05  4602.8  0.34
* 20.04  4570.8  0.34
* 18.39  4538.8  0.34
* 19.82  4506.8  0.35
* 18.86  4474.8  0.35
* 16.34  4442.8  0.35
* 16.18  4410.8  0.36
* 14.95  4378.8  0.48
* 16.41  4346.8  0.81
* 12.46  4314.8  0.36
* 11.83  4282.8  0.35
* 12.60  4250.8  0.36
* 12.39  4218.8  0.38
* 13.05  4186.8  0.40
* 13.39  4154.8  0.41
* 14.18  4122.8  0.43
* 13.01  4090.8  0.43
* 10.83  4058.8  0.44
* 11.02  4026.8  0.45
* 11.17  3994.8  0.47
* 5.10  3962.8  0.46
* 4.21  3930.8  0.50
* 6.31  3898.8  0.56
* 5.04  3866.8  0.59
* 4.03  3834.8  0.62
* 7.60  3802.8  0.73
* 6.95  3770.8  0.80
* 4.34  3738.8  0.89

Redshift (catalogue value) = -0.001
